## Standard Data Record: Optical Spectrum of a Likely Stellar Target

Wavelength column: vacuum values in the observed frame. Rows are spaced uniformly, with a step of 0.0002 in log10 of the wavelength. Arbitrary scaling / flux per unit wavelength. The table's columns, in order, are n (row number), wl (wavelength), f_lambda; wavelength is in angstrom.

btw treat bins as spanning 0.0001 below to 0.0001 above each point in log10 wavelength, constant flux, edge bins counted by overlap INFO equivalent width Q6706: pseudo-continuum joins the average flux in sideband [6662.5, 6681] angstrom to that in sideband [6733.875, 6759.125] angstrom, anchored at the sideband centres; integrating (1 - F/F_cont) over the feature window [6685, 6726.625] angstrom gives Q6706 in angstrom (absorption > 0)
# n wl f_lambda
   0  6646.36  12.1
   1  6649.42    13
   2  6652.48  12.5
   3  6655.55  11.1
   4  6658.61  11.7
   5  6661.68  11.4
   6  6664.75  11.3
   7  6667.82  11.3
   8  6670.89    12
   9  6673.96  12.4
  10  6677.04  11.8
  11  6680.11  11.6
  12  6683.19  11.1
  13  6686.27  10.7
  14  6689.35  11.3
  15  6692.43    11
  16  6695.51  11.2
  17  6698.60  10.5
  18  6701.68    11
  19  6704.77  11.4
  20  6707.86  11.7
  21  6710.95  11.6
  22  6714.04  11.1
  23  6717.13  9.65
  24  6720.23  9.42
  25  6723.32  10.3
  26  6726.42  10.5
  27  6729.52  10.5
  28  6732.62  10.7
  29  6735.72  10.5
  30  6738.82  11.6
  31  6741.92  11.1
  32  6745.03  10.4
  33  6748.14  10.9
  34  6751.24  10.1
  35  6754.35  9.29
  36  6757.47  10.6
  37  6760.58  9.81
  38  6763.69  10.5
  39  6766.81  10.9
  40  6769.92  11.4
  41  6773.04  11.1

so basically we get 1.4 angstrom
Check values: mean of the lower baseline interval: 11.7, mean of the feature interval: 10.8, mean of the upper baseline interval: 10.6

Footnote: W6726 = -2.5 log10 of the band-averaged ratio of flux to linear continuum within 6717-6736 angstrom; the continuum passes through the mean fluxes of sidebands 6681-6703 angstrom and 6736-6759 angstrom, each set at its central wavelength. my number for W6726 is 0.05 mag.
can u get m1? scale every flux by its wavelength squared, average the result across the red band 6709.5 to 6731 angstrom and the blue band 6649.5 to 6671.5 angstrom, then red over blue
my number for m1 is 0.91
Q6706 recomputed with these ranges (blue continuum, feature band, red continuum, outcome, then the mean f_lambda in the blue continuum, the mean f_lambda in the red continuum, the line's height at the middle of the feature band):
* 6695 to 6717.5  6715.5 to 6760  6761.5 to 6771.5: 2.4 angstrom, 11.1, 10.9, 11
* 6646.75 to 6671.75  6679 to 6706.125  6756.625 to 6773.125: 0.9 angstrom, 11.8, 10.7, 11.4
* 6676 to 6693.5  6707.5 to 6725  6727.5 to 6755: 0.5 angstrom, 11.2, 10.6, 10.9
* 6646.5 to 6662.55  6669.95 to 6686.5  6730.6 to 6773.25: 0.0 angstrom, 12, 10.6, 11.6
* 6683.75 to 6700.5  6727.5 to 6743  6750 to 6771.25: -0.4 angstrom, 11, 10.4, 10.6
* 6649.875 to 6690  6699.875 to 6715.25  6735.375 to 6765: -0.4 angstrom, 11.6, 10.5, 11.1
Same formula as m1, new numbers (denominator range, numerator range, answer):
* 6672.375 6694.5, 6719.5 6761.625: 0.93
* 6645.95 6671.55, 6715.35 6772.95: 0.91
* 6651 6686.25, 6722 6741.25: 0.94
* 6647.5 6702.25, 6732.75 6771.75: 0.94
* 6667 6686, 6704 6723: 0.93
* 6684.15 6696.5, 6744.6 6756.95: 0.94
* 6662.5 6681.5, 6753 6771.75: 0.91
